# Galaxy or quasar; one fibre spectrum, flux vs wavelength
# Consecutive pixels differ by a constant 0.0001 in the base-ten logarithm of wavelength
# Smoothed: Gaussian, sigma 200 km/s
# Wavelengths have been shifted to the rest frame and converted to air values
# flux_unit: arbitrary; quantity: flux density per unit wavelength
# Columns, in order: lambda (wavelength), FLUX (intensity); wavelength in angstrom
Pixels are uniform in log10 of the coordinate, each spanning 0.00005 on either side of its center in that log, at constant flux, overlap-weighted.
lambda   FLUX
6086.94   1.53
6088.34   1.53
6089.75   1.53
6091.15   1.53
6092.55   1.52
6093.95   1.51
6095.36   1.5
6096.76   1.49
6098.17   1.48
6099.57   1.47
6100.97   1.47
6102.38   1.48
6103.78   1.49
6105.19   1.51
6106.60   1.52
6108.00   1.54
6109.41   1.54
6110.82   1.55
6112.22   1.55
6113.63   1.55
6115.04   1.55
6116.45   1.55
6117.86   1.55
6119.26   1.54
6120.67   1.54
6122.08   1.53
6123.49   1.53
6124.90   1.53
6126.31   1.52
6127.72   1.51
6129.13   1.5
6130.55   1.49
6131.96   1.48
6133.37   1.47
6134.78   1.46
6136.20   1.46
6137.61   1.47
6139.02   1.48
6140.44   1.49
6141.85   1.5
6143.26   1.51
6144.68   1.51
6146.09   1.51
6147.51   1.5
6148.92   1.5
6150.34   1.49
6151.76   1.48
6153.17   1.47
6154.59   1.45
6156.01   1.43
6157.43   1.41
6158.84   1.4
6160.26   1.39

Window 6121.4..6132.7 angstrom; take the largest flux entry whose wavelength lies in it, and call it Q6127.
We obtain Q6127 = 1.53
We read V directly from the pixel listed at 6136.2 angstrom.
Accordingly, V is 1.46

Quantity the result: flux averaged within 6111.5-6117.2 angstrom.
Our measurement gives 1.55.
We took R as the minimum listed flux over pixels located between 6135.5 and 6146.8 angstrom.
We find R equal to 1.46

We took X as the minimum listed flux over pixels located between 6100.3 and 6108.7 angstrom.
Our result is 1.47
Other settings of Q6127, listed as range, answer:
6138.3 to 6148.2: 1.51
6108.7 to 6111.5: 1.55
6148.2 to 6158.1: 1.5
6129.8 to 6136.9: 1.49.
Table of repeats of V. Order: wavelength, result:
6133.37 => 1.47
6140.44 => 1.49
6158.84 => 1.4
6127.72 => 1.51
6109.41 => 1.54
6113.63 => 1.55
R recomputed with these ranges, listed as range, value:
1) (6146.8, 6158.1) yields 1.41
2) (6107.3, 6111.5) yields 1.54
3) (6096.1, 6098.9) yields 1.48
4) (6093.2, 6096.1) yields 1.5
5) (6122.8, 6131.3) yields 1.49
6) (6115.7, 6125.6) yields 1.53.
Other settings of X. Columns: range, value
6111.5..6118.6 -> 1.55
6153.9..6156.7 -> 1.43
